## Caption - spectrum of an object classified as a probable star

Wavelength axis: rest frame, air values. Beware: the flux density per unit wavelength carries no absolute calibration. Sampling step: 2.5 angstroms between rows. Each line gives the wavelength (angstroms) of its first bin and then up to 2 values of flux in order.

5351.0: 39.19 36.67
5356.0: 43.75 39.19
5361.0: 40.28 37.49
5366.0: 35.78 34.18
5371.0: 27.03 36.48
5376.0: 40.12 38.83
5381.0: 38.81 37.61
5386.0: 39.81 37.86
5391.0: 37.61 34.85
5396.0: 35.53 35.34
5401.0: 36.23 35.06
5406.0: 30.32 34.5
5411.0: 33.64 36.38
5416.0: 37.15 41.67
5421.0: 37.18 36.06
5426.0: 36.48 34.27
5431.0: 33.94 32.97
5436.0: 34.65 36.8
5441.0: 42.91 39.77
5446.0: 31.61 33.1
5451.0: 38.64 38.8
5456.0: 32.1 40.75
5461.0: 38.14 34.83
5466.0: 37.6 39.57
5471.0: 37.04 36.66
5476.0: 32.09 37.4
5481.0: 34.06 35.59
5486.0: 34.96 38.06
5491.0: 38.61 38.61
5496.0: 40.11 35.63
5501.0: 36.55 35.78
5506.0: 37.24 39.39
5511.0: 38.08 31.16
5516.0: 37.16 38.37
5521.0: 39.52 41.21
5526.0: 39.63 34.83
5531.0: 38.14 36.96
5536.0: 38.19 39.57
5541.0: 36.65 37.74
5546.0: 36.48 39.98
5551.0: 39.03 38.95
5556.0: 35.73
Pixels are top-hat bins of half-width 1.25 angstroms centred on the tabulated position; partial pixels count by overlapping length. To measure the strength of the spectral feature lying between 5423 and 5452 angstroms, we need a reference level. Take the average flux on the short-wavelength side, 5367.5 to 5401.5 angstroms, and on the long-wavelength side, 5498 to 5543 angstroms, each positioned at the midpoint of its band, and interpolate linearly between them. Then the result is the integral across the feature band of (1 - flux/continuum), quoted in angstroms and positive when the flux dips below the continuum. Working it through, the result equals 0.8 angstroms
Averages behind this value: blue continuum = 36.5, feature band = 35.9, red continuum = 37.5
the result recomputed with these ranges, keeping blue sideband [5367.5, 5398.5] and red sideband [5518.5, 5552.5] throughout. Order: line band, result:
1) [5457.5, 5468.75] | -0.16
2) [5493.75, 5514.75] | 0.61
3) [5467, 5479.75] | 0.34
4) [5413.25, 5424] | -0.28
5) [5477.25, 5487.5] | 0.58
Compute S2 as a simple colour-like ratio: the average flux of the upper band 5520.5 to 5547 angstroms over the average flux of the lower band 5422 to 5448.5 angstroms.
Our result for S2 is 1.06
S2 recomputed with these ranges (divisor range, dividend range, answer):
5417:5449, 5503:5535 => 1.03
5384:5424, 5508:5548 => 1.04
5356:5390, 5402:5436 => 0.94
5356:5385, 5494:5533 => 1.01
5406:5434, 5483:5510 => 1.05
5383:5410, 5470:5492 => 1.01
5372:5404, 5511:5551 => 1.01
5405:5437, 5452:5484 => 1.03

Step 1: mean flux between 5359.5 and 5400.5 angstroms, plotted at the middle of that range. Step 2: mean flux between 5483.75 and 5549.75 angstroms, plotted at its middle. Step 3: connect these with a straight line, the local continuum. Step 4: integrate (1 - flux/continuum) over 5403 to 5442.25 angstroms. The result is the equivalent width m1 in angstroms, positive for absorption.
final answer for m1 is 1.2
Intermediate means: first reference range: 36.7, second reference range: 37.6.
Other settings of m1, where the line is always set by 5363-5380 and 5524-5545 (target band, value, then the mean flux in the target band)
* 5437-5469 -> -0.4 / 37.2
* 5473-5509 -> 0.6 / 36.7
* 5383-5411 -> 0.2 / 35.7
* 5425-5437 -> 0.7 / 34.4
